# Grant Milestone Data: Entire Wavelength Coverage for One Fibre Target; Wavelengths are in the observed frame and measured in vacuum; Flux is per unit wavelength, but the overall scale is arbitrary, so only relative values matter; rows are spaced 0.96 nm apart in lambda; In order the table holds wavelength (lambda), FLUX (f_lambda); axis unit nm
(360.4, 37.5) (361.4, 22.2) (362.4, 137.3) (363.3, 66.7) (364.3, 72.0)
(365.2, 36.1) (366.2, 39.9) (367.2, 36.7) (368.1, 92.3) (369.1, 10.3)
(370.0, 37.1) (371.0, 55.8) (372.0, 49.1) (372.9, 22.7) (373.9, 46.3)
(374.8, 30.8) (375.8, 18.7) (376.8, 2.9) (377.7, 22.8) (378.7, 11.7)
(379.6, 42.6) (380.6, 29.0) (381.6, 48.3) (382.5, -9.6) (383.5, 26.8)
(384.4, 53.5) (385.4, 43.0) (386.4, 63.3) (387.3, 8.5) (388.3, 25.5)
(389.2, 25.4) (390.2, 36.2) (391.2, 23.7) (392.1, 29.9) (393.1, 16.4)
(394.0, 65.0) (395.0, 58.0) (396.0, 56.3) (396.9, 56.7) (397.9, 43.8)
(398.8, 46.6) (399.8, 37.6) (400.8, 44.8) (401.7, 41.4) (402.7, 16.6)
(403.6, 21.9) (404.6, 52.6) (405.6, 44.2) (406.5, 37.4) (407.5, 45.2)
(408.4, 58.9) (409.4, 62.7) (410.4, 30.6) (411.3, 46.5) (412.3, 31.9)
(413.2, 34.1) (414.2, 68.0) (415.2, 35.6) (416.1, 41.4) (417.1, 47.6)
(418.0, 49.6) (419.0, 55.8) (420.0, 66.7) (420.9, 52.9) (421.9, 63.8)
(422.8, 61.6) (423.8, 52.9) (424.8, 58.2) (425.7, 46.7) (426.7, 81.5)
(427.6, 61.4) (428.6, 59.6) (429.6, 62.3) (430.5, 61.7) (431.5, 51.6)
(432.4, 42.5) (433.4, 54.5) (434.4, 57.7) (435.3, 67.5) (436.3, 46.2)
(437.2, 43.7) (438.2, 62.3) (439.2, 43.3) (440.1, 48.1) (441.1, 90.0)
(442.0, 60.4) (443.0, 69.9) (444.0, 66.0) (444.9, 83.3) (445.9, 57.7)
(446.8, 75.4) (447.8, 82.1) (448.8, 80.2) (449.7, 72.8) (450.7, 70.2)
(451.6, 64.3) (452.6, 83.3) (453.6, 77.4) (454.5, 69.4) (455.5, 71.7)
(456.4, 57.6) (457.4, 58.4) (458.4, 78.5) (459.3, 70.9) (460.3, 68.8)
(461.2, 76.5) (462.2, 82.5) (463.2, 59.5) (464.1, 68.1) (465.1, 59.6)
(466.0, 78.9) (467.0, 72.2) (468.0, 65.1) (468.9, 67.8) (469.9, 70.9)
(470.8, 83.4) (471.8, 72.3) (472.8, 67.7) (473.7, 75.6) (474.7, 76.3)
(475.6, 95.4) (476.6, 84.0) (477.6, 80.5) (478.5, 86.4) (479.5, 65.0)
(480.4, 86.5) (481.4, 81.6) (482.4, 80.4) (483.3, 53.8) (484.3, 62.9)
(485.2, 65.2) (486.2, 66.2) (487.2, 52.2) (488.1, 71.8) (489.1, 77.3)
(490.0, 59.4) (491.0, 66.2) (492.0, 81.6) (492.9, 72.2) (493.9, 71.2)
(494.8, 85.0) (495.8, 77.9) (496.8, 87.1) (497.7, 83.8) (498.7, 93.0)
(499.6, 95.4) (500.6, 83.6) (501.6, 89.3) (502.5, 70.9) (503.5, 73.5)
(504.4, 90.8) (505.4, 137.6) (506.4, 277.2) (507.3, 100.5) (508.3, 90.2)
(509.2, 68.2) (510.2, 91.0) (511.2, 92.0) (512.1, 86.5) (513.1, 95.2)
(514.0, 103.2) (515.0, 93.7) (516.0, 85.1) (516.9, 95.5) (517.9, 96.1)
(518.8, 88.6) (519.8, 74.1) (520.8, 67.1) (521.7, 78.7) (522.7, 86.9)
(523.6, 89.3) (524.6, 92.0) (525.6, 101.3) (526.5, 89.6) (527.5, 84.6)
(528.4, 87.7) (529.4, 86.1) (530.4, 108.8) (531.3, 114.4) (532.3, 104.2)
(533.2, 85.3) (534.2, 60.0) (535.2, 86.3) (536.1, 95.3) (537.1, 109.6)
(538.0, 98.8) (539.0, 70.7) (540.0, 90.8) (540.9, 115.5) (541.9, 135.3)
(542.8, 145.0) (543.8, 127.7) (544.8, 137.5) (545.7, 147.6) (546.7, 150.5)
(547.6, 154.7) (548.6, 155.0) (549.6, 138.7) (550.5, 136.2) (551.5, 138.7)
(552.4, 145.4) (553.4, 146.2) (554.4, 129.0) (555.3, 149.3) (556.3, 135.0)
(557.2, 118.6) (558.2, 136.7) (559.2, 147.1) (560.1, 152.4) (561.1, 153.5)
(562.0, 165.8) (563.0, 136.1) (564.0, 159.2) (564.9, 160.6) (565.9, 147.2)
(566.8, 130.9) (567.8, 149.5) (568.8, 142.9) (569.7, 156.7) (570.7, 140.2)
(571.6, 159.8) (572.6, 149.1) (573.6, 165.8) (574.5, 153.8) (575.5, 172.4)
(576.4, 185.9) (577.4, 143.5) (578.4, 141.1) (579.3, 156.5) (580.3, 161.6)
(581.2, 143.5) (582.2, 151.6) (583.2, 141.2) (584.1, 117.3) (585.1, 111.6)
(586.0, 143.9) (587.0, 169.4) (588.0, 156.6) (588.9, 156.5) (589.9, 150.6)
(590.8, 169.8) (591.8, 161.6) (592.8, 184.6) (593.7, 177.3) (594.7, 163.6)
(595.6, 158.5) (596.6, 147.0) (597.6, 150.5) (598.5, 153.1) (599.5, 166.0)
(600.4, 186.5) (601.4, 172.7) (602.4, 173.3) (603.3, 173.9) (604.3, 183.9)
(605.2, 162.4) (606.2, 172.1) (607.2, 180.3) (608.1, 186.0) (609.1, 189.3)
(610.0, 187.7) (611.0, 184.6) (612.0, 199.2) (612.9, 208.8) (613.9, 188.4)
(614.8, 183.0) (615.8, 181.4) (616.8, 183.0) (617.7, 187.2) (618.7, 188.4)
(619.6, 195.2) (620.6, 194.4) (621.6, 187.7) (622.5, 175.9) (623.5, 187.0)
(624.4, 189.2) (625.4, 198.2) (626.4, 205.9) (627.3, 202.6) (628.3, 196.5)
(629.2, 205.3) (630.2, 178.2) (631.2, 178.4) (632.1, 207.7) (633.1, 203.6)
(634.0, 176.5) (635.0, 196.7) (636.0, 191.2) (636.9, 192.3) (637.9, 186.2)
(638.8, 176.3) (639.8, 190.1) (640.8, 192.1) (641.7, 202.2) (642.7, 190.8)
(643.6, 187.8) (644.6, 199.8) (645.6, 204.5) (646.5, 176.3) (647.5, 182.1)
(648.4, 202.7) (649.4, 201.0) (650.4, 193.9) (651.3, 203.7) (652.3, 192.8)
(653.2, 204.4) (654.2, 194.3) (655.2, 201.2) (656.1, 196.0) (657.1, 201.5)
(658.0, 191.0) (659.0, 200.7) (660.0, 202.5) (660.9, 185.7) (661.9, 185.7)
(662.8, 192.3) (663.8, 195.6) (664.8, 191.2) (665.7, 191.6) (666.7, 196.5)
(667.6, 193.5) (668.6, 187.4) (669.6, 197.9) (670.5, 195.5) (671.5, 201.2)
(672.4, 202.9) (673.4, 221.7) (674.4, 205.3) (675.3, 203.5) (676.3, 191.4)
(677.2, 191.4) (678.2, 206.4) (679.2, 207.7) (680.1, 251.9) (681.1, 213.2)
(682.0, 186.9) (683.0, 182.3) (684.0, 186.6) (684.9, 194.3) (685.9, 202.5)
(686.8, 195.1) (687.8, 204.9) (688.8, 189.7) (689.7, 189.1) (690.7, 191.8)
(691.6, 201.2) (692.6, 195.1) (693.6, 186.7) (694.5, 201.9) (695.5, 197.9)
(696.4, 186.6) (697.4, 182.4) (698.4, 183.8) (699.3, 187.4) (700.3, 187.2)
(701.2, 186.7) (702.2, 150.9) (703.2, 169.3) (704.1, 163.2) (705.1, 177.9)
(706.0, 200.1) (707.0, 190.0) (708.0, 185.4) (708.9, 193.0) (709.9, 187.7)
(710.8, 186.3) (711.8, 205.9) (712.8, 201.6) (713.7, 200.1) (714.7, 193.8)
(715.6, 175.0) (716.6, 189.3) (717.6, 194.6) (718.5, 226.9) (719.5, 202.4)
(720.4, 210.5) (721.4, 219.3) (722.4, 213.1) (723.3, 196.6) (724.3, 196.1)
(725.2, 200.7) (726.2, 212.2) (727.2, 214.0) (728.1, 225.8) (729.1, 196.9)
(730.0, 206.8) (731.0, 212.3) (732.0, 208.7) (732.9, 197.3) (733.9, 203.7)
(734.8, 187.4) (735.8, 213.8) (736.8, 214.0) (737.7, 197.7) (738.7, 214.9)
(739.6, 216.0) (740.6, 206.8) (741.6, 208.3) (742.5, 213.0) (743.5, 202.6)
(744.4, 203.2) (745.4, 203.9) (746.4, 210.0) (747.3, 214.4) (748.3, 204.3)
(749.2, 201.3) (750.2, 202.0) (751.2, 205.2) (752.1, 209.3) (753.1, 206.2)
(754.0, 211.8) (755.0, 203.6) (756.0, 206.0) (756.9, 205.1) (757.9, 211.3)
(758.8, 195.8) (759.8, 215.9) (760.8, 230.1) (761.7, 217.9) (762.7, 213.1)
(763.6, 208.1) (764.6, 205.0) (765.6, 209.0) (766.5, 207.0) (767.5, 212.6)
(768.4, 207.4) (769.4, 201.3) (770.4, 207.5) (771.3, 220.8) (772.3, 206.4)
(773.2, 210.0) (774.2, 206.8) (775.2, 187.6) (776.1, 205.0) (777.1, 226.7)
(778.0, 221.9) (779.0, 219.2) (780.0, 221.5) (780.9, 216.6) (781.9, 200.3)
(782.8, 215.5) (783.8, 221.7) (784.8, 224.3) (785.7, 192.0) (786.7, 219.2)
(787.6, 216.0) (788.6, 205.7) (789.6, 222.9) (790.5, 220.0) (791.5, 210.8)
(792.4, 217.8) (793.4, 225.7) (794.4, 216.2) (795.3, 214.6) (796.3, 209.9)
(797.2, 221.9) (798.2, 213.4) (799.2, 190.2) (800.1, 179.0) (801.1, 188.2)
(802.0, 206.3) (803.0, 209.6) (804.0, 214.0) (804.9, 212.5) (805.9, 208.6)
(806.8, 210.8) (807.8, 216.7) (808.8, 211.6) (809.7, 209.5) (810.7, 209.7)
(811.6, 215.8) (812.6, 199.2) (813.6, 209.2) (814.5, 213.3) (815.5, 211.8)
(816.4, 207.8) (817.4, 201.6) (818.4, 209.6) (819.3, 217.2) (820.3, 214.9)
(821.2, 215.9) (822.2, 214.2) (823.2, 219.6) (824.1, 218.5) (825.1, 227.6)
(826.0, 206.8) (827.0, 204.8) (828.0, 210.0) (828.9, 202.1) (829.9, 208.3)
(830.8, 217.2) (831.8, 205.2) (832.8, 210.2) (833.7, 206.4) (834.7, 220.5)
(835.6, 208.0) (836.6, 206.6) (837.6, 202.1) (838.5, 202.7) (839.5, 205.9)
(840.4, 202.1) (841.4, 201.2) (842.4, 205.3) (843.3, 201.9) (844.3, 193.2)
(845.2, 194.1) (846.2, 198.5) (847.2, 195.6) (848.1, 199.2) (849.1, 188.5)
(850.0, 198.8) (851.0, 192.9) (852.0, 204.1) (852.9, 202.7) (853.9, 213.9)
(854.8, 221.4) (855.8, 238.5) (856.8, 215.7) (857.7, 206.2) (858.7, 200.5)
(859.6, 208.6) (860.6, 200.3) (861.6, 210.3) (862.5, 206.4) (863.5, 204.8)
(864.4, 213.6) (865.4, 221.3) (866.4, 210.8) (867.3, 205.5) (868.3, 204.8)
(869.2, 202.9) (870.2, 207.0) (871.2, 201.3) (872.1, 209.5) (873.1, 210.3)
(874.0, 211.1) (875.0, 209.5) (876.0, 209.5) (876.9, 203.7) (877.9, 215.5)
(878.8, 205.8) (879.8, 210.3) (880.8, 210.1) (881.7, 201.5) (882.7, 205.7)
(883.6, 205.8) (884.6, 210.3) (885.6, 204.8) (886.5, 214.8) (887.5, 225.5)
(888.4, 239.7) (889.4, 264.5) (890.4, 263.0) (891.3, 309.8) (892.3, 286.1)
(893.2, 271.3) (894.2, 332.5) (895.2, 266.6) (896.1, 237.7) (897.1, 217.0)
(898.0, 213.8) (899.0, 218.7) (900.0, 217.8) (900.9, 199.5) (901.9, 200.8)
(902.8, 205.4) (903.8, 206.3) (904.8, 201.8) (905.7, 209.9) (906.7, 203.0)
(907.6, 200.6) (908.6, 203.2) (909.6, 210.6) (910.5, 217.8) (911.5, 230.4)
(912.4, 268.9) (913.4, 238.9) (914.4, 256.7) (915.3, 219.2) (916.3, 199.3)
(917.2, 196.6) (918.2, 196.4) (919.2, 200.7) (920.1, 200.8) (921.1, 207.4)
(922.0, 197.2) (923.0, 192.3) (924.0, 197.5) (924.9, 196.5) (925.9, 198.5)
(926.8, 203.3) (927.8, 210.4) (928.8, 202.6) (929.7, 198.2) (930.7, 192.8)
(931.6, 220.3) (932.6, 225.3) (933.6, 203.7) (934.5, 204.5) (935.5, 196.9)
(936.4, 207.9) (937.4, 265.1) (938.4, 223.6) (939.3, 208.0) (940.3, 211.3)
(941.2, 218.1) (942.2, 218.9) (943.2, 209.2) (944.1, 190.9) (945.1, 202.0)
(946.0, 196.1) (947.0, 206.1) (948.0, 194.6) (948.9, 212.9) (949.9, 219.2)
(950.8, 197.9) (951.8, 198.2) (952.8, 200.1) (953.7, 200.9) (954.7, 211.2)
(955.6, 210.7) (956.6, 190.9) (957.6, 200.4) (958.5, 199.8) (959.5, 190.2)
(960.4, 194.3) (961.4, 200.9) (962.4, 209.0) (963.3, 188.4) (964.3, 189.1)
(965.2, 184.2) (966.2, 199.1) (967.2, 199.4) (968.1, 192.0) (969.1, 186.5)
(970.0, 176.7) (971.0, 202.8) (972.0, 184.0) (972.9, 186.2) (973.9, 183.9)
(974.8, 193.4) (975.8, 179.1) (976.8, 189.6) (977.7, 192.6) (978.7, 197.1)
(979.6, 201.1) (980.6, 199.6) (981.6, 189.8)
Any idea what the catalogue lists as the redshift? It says 0.358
